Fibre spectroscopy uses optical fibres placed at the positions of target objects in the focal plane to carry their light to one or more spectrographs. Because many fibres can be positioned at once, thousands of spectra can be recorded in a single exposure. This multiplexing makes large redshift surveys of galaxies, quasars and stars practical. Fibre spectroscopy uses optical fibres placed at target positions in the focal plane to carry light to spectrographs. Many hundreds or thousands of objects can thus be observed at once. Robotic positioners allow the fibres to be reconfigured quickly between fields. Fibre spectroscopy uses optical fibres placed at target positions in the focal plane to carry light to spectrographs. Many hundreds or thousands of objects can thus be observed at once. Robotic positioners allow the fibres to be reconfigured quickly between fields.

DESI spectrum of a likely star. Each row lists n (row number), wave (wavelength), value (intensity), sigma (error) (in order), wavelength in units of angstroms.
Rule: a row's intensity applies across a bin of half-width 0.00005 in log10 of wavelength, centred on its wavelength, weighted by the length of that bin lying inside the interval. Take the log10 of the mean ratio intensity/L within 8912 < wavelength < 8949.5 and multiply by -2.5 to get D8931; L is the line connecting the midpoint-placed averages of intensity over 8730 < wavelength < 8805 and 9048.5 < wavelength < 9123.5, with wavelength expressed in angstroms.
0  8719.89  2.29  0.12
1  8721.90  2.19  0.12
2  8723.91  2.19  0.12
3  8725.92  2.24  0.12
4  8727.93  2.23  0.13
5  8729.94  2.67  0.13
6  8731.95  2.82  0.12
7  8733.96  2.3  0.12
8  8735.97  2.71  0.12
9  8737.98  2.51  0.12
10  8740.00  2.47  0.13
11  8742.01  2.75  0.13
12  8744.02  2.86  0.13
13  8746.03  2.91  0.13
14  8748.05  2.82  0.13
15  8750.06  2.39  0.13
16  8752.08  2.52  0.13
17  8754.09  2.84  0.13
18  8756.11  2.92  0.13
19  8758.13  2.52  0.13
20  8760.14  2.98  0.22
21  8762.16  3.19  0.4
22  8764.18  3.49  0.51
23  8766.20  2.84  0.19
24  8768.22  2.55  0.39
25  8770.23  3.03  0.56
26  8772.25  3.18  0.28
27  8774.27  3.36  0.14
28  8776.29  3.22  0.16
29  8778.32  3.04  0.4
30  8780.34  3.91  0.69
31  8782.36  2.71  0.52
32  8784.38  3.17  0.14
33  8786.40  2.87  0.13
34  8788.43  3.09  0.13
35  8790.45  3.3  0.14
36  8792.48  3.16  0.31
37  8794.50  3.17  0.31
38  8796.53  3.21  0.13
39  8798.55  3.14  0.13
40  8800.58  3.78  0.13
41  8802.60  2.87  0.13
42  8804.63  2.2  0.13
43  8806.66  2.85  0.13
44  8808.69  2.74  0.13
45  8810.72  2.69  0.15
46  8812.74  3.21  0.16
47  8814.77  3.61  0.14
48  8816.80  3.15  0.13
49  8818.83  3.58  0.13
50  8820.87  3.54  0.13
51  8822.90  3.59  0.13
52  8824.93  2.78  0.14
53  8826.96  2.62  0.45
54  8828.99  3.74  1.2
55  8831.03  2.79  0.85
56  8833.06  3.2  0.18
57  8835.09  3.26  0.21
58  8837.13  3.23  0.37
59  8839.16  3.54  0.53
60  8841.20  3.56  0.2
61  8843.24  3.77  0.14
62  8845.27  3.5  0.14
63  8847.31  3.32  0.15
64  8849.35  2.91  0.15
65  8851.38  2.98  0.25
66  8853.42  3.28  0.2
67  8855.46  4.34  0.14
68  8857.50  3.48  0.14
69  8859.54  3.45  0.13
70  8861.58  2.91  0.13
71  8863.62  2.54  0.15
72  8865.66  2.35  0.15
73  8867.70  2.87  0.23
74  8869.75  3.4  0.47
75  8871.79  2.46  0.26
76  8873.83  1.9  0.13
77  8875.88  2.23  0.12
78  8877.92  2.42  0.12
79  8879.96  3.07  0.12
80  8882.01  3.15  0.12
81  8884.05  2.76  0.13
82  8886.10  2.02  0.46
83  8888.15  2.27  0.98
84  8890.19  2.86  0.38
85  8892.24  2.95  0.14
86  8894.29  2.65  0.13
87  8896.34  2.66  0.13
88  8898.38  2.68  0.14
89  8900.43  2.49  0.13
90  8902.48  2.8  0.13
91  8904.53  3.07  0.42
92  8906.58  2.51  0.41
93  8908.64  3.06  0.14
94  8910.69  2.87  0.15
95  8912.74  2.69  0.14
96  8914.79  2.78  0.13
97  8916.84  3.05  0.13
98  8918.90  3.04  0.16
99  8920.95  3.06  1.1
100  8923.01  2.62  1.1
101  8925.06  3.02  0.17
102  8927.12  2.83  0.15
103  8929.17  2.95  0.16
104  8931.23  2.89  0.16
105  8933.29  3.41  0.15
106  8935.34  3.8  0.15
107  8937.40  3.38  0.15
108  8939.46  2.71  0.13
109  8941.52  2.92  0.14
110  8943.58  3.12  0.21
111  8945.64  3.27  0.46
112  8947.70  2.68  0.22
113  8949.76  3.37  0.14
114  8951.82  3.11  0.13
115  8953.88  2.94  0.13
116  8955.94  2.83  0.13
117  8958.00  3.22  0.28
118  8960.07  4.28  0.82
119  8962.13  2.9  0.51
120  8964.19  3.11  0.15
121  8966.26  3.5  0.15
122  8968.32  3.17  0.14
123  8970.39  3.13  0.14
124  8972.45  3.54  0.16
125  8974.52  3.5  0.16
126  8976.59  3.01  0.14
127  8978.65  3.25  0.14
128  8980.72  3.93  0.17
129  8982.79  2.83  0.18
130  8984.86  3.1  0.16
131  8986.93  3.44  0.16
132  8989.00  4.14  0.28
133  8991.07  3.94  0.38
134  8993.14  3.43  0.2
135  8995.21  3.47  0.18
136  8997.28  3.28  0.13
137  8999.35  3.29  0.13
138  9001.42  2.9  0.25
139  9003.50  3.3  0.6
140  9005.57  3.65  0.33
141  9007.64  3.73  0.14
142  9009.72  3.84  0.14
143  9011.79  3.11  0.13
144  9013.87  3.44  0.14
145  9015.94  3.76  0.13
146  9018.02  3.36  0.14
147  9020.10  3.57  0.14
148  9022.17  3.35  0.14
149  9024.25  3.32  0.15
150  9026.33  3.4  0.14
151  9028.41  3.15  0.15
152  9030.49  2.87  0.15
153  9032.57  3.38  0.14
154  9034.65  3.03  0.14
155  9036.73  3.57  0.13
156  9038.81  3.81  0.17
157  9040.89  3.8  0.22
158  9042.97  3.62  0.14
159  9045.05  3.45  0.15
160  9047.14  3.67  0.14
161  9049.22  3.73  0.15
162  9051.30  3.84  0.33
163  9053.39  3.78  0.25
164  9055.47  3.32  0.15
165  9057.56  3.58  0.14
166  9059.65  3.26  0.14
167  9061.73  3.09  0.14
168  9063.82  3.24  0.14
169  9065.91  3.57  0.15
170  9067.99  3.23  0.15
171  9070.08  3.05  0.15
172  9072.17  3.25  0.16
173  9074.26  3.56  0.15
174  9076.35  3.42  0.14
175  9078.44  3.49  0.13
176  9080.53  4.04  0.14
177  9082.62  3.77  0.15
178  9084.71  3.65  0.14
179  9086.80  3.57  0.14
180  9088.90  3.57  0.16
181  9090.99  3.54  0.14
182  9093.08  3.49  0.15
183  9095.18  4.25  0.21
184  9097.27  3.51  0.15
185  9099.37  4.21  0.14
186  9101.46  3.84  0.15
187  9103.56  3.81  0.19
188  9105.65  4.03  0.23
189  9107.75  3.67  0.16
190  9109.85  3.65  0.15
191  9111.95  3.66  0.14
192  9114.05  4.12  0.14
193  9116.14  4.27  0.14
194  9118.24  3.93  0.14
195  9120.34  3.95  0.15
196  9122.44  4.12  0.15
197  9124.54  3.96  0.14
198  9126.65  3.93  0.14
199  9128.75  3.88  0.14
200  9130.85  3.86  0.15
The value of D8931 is 0.10 mag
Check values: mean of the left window 2.94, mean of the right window 3.67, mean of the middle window 3.02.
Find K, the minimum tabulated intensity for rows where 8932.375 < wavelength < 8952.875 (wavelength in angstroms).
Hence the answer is 2.68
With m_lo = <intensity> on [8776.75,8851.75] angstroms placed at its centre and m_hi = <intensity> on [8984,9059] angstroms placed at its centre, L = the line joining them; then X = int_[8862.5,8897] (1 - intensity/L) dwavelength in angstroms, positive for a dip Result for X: 6.92 angstroms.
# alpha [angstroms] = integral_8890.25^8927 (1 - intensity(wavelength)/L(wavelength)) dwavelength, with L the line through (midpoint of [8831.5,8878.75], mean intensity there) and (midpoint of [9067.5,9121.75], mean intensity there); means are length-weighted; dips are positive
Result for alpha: 4.56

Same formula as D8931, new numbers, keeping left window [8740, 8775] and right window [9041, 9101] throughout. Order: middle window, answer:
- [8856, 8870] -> 0.03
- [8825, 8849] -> -0.08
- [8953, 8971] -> 0.03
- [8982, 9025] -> -0.01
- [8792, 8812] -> 0.00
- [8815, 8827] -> -0.09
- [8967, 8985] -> 0.02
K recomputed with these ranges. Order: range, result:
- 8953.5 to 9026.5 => 2.83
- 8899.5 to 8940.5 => 2.49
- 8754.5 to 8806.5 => 2.2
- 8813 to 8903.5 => 1.9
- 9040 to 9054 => 3.45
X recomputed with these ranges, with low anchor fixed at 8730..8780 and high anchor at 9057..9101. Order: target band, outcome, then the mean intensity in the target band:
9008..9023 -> -0.4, 3.5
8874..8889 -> 2.9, 2.52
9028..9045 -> 0.2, 3.42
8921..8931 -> 1.1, 2.88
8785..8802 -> -1.6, 3.21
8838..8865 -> -2.5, 3.34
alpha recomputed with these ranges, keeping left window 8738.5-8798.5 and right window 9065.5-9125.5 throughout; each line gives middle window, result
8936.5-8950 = 1.4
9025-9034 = 1.0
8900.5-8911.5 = 1.6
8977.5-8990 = 0.1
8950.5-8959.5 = 0.8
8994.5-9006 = 0.7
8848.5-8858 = -0.7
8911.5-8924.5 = 1.7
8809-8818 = -0.2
